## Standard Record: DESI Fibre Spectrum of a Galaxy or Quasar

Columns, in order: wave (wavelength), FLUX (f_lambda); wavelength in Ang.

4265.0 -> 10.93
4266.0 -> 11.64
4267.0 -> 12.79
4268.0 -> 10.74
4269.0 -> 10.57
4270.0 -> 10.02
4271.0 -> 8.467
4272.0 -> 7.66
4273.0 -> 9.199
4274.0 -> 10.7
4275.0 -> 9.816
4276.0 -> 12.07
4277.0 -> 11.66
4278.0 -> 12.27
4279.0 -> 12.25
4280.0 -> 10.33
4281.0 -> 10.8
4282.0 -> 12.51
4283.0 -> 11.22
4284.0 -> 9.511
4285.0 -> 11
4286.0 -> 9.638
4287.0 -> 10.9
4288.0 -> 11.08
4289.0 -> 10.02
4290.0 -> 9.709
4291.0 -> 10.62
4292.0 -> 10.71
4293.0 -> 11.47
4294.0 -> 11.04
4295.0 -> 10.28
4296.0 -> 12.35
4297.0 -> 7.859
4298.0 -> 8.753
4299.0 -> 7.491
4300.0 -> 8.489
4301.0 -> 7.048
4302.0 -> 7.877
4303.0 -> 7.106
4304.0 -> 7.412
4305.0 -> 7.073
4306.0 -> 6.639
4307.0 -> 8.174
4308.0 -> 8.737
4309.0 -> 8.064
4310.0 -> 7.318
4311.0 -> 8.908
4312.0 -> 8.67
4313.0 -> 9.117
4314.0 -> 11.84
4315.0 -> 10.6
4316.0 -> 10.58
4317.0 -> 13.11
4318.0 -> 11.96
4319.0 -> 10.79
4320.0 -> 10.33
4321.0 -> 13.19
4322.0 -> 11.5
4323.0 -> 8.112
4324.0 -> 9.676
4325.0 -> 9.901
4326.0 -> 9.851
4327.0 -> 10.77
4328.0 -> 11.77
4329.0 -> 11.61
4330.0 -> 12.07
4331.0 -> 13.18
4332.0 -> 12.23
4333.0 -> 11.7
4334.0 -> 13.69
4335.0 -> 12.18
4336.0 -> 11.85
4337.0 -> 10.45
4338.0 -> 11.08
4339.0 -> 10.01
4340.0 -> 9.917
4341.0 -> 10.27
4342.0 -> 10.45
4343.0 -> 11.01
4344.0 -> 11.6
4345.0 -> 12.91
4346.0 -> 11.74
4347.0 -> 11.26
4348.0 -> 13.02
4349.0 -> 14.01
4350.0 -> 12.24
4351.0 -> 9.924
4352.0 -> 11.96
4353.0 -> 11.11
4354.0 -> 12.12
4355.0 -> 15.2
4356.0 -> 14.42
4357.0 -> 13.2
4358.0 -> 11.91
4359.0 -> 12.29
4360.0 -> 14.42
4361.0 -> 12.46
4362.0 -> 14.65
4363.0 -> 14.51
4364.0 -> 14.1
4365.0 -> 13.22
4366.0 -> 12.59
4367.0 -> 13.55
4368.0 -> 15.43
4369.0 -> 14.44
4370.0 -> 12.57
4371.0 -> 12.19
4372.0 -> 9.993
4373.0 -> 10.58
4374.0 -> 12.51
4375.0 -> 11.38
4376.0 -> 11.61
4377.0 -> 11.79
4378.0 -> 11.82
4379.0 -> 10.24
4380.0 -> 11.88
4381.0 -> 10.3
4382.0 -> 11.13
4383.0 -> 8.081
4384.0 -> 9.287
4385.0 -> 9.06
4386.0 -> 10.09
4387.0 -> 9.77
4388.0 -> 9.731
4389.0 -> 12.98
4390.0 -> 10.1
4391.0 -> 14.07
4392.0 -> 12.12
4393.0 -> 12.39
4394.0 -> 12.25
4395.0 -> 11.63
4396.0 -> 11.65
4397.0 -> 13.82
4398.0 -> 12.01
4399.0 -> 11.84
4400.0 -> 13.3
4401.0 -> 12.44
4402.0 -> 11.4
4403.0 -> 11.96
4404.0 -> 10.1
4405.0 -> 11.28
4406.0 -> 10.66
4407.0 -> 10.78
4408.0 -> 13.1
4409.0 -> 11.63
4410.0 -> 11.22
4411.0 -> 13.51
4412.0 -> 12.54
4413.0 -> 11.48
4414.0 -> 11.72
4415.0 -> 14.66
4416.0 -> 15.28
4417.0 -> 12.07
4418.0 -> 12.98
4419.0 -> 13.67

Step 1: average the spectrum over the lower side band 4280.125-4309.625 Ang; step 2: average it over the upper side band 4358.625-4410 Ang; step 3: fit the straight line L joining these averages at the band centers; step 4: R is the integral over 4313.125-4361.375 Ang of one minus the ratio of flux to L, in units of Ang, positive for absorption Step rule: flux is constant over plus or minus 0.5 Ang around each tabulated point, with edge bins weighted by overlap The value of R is -4.9 Ang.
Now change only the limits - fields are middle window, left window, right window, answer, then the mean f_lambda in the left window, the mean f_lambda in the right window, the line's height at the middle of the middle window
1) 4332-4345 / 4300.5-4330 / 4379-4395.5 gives -1.6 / 9.62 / 10.9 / 10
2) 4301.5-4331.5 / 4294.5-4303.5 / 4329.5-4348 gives 0.3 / 8.58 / 11.6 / 9.9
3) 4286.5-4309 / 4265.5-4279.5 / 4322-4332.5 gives 3.5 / 10.7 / 10.9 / 10.8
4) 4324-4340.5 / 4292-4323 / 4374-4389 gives -2.5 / 9.46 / 10.6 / 9.84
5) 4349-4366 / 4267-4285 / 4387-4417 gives -2.1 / 10.6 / 12.1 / 11.6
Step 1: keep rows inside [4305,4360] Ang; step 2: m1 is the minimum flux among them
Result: 6.639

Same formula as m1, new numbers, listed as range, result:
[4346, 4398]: 8.081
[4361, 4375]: 9.993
